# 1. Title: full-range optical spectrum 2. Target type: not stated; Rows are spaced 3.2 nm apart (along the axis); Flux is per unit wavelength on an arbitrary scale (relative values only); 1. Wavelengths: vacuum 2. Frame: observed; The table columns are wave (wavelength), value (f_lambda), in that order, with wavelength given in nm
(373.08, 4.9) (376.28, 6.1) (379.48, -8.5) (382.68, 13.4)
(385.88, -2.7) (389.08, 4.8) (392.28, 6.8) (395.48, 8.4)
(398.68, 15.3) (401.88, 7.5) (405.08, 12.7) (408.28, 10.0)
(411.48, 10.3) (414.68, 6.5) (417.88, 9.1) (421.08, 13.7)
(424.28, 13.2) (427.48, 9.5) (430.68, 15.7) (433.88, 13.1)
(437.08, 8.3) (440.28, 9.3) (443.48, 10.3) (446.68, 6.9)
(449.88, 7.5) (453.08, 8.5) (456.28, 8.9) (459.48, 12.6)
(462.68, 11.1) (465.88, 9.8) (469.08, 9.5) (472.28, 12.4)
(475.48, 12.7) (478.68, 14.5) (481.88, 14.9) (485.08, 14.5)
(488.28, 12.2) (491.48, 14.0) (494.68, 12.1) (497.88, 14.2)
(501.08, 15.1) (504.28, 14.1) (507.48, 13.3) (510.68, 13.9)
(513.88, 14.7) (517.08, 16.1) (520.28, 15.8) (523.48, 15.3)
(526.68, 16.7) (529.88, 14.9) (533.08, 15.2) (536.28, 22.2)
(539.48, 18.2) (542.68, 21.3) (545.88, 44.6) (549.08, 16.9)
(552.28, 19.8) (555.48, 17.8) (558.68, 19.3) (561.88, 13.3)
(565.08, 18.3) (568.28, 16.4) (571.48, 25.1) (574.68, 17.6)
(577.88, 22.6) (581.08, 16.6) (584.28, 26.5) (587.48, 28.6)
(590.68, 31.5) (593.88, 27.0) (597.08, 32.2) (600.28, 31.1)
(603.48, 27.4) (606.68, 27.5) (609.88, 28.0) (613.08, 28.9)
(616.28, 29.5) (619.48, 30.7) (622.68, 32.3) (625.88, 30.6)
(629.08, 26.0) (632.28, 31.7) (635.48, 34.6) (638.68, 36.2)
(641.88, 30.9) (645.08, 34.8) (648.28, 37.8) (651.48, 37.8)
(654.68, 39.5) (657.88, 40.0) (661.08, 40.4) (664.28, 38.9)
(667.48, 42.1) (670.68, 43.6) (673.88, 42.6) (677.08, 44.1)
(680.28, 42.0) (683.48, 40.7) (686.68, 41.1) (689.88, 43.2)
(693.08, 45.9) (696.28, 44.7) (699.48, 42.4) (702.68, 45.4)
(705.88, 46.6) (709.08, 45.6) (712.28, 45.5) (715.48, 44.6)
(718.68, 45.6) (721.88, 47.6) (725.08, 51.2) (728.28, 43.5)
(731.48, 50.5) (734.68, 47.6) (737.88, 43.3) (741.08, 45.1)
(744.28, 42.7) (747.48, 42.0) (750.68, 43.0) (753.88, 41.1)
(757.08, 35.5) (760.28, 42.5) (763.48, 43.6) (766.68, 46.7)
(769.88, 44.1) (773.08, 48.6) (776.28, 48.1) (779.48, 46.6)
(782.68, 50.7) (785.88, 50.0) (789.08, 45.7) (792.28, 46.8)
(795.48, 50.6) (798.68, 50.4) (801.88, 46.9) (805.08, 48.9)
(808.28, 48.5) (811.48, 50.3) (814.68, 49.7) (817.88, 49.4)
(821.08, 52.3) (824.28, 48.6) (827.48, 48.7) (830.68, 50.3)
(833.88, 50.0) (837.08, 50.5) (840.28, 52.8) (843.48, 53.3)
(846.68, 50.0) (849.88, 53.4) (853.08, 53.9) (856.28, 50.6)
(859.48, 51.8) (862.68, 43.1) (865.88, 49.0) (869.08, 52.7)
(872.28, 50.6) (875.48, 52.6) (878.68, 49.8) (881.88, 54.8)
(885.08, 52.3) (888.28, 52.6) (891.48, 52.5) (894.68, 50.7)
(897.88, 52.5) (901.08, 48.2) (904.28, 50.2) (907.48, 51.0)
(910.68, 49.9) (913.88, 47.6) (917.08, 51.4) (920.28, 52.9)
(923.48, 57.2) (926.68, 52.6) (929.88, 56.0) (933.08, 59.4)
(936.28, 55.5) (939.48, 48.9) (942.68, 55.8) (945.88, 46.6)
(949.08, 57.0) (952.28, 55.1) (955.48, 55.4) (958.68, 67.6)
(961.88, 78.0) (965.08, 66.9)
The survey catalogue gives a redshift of 0.46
